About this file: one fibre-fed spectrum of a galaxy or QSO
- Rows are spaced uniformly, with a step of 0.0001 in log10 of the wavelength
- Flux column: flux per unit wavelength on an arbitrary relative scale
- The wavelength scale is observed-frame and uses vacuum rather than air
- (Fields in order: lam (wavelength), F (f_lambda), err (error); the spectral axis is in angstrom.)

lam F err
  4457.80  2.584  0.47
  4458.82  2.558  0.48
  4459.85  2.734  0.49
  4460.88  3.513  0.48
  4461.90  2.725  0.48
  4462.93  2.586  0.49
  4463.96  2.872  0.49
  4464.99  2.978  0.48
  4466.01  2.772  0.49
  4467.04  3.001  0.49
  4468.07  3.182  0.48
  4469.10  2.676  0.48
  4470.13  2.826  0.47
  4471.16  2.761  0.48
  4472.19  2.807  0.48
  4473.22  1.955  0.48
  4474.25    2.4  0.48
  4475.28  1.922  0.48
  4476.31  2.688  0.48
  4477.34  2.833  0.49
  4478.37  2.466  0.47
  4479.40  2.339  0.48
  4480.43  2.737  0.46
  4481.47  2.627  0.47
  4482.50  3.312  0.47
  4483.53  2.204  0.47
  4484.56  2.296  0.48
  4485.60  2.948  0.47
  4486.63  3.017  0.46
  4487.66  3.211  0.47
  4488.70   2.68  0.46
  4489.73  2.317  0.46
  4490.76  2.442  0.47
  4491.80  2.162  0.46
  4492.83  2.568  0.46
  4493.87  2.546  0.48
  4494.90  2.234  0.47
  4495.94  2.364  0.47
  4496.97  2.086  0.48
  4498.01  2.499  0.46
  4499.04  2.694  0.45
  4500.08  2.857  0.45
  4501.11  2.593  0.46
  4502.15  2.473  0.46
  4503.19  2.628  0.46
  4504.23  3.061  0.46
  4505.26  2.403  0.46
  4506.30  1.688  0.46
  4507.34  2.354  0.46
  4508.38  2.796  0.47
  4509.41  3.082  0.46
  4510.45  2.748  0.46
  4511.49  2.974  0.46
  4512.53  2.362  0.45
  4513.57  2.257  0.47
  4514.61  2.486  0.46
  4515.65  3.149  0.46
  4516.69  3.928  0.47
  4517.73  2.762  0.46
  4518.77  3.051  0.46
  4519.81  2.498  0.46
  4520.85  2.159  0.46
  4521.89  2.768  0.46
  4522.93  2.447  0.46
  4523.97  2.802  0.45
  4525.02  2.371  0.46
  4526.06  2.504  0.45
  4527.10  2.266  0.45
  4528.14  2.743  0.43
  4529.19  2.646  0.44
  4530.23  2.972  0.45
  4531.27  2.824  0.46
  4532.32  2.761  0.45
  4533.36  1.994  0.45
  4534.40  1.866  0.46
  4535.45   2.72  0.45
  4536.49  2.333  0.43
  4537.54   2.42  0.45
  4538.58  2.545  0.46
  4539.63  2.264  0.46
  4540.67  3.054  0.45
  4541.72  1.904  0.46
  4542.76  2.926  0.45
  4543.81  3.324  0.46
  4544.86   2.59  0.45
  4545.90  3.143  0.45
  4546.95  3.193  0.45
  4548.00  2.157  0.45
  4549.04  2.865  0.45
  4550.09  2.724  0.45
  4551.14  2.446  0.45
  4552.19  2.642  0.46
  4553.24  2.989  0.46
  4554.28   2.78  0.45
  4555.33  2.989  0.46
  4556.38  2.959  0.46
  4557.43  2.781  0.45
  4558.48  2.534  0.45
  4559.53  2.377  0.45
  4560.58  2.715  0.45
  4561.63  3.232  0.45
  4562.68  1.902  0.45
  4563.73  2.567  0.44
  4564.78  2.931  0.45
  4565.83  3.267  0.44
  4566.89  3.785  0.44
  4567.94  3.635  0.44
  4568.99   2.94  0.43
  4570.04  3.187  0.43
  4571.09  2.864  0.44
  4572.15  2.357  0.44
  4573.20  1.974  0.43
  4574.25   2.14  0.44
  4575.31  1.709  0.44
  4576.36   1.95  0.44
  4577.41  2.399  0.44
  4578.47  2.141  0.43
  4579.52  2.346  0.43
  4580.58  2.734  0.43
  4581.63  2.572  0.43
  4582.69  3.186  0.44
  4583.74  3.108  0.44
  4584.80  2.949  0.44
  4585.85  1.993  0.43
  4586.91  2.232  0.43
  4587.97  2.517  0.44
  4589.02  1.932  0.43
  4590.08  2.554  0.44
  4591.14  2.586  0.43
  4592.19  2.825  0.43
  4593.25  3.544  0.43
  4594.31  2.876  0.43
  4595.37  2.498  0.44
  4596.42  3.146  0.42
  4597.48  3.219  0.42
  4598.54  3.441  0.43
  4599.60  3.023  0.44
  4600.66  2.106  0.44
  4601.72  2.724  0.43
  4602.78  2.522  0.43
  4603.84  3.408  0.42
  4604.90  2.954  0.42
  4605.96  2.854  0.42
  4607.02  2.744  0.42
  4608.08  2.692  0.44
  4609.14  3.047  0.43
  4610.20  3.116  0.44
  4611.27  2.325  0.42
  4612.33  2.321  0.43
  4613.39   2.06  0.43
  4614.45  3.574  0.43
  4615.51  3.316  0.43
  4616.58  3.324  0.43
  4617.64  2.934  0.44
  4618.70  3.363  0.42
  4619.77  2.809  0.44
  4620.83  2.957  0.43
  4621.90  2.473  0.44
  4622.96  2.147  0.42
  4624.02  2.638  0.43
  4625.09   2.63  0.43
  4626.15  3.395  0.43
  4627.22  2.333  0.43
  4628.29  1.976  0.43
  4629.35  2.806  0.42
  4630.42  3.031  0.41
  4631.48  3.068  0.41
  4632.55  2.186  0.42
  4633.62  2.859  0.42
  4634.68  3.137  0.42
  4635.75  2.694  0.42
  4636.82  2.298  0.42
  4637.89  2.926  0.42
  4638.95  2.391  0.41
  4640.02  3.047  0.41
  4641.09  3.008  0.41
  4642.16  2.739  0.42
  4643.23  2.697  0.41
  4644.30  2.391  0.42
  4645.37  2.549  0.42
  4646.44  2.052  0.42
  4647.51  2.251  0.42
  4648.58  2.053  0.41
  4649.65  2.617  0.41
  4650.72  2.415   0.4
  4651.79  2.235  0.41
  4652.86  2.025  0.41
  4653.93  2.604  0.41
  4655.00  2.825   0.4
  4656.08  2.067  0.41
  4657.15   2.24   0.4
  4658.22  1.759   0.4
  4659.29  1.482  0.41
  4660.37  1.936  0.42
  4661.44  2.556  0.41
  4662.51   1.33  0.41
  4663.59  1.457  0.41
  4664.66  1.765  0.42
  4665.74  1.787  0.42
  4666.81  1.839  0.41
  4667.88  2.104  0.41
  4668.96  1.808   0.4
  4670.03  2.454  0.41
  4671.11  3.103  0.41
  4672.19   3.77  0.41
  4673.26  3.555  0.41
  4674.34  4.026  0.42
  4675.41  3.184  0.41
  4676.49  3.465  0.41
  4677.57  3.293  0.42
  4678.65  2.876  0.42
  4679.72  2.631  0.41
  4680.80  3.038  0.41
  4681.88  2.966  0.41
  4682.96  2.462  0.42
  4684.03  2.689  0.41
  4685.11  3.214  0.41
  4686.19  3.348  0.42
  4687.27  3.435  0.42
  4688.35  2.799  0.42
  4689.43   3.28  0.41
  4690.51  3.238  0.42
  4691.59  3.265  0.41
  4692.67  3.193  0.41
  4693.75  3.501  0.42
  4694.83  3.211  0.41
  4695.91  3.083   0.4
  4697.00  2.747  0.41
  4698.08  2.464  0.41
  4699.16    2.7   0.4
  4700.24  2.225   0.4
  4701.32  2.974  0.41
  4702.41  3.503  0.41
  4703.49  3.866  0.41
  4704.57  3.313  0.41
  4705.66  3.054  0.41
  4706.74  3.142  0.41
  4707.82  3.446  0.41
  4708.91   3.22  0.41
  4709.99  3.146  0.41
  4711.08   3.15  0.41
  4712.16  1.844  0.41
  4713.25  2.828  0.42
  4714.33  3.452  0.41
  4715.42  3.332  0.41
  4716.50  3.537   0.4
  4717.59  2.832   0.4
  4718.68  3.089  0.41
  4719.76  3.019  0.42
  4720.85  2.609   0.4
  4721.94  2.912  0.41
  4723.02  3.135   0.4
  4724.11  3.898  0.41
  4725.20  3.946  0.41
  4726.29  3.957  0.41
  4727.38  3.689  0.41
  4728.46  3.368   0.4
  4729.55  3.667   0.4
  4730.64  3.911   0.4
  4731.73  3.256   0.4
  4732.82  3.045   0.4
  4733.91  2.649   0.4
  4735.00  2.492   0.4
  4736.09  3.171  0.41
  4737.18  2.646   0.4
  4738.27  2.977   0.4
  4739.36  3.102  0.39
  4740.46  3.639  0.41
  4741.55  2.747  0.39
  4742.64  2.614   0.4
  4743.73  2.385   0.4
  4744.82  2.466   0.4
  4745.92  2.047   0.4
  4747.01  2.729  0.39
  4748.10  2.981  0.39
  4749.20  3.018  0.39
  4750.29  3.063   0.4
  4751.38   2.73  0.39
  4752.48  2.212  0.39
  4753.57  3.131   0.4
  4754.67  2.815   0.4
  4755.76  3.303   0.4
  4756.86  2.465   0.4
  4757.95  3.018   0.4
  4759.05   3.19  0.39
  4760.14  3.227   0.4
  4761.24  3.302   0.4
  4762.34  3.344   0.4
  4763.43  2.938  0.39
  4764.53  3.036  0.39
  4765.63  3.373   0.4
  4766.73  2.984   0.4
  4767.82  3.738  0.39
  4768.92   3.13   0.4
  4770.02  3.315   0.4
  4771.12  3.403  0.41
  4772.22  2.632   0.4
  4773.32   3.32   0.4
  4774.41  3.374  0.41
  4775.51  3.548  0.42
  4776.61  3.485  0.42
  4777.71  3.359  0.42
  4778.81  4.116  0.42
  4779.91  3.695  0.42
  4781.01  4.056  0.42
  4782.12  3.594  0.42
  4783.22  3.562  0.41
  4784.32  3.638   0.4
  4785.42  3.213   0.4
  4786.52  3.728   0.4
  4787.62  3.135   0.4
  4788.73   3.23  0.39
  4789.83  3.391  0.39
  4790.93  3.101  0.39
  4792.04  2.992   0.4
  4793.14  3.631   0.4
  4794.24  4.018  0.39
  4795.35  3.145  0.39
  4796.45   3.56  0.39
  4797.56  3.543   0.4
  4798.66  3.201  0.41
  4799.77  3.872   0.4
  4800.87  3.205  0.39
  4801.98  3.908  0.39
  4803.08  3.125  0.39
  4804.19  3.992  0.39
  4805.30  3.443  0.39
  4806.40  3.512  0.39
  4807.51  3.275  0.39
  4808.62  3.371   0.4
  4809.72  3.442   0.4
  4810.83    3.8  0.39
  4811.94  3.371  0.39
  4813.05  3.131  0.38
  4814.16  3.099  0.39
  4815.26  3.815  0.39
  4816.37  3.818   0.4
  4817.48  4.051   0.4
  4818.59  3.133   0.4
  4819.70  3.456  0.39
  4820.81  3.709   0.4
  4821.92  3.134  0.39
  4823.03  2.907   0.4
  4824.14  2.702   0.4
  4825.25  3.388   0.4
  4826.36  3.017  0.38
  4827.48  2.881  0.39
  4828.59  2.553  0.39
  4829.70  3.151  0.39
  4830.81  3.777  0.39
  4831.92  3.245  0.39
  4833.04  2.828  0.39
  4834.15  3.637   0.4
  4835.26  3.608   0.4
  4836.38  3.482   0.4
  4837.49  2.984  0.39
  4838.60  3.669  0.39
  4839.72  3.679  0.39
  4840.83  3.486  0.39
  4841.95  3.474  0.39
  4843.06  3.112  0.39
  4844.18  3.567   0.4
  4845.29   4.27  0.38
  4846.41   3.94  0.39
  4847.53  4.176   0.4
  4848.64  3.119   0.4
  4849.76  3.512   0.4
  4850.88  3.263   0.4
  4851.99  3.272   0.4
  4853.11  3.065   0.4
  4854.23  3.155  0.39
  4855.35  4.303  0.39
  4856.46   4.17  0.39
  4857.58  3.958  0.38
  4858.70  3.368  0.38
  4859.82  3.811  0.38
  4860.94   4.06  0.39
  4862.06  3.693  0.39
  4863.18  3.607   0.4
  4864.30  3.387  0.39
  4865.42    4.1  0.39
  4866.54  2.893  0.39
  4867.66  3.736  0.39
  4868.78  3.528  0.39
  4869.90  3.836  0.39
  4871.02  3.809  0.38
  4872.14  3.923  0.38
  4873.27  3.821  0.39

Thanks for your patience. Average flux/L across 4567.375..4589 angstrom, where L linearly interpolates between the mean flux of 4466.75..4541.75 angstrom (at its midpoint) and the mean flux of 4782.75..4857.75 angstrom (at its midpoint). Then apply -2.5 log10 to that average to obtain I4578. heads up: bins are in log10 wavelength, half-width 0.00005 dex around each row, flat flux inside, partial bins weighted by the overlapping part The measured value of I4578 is 0.11 mag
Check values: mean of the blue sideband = 2.6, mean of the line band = 2.54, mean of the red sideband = 3.44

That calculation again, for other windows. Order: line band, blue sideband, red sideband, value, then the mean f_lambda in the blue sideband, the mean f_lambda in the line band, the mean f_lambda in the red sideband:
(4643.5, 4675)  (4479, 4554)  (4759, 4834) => 0.282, 2.62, 2.32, 3.38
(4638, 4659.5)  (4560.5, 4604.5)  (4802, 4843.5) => 0.202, 2.71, 2.4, 3.37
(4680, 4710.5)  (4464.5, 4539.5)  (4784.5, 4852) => 0.006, 2.61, 3.09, 3.42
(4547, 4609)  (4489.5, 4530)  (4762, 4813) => 0.031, 2.59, 2.72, 3.43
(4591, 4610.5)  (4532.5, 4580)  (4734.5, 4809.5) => -0.062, 2.64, 2.92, 3.22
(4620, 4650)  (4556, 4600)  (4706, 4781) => 0.091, 2.7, 2.62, 3.13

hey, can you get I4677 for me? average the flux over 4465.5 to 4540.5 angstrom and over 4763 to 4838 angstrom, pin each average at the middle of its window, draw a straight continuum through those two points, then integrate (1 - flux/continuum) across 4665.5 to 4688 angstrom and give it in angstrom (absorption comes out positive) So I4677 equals 1.0 angstrom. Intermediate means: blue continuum 2.6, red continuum 3.38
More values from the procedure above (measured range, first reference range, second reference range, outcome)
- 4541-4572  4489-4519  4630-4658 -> -3.1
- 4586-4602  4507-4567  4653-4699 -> -0.2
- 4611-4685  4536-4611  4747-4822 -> 8.5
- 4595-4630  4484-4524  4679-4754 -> 0.3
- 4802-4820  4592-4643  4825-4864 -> -0.6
